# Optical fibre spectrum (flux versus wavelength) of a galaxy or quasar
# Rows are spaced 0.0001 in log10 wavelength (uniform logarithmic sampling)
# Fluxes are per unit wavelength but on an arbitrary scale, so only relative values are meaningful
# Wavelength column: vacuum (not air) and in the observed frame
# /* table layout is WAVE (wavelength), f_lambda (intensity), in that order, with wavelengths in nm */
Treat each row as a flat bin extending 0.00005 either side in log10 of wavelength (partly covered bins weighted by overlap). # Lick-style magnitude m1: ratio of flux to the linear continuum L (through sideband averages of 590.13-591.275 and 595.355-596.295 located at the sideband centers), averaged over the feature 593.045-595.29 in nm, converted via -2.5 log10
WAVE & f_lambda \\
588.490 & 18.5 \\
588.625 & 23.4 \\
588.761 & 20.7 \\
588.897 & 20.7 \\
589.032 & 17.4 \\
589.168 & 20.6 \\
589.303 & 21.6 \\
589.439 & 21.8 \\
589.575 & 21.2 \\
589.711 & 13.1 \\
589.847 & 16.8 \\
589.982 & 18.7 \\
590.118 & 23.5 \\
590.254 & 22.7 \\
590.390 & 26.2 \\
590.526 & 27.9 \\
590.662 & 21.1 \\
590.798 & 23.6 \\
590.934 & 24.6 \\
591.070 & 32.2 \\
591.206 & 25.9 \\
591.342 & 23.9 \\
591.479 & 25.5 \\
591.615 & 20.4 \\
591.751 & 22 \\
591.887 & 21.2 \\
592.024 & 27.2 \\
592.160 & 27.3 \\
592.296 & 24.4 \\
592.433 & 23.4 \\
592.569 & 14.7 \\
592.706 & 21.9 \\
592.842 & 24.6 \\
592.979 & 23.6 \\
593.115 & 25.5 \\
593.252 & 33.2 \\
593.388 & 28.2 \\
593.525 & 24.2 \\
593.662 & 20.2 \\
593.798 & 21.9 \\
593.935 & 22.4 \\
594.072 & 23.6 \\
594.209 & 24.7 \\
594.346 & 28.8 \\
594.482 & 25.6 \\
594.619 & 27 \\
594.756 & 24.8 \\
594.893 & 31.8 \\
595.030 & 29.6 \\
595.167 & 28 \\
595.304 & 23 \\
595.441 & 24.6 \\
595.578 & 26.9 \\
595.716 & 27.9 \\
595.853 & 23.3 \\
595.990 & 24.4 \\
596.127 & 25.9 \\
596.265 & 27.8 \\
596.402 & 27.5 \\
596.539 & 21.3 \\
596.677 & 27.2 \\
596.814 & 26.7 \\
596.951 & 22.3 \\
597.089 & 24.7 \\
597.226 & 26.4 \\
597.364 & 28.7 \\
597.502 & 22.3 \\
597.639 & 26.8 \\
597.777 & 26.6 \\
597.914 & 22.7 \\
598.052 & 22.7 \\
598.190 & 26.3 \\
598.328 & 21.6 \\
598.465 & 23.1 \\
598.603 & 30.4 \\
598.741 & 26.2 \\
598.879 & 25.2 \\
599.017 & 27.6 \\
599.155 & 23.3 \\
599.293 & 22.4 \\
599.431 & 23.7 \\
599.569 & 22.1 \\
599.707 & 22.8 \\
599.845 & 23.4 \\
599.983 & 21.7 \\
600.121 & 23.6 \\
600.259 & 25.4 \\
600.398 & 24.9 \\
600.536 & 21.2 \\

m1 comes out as -0.02 mag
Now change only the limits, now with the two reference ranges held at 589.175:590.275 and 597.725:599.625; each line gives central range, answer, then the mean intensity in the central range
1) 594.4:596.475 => -0.16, 26.6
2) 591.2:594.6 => -0.13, 24.2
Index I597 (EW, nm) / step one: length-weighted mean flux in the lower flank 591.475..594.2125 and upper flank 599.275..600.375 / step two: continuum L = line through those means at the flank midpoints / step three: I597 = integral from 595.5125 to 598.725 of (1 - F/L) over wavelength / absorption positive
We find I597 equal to -0.27 nm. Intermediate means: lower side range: 23.8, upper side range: 23.2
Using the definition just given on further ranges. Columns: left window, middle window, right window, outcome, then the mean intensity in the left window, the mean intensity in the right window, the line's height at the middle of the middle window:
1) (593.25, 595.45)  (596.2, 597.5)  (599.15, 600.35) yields -0.057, 25.8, 23.2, 24.6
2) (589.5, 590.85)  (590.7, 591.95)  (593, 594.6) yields -0.091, 21.5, 25.3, 22.7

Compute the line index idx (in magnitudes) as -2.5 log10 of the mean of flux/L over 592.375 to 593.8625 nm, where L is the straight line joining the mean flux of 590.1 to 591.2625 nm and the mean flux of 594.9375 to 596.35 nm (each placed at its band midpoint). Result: 0.09 mag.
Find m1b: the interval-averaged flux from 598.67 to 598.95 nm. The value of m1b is 25.7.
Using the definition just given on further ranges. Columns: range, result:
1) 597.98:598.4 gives 23.5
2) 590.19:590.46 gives 24.5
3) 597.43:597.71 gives 24.6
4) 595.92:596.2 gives 25.2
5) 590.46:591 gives 24.3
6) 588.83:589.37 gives 20.1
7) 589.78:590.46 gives 21.6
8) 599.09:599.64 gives 22.9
